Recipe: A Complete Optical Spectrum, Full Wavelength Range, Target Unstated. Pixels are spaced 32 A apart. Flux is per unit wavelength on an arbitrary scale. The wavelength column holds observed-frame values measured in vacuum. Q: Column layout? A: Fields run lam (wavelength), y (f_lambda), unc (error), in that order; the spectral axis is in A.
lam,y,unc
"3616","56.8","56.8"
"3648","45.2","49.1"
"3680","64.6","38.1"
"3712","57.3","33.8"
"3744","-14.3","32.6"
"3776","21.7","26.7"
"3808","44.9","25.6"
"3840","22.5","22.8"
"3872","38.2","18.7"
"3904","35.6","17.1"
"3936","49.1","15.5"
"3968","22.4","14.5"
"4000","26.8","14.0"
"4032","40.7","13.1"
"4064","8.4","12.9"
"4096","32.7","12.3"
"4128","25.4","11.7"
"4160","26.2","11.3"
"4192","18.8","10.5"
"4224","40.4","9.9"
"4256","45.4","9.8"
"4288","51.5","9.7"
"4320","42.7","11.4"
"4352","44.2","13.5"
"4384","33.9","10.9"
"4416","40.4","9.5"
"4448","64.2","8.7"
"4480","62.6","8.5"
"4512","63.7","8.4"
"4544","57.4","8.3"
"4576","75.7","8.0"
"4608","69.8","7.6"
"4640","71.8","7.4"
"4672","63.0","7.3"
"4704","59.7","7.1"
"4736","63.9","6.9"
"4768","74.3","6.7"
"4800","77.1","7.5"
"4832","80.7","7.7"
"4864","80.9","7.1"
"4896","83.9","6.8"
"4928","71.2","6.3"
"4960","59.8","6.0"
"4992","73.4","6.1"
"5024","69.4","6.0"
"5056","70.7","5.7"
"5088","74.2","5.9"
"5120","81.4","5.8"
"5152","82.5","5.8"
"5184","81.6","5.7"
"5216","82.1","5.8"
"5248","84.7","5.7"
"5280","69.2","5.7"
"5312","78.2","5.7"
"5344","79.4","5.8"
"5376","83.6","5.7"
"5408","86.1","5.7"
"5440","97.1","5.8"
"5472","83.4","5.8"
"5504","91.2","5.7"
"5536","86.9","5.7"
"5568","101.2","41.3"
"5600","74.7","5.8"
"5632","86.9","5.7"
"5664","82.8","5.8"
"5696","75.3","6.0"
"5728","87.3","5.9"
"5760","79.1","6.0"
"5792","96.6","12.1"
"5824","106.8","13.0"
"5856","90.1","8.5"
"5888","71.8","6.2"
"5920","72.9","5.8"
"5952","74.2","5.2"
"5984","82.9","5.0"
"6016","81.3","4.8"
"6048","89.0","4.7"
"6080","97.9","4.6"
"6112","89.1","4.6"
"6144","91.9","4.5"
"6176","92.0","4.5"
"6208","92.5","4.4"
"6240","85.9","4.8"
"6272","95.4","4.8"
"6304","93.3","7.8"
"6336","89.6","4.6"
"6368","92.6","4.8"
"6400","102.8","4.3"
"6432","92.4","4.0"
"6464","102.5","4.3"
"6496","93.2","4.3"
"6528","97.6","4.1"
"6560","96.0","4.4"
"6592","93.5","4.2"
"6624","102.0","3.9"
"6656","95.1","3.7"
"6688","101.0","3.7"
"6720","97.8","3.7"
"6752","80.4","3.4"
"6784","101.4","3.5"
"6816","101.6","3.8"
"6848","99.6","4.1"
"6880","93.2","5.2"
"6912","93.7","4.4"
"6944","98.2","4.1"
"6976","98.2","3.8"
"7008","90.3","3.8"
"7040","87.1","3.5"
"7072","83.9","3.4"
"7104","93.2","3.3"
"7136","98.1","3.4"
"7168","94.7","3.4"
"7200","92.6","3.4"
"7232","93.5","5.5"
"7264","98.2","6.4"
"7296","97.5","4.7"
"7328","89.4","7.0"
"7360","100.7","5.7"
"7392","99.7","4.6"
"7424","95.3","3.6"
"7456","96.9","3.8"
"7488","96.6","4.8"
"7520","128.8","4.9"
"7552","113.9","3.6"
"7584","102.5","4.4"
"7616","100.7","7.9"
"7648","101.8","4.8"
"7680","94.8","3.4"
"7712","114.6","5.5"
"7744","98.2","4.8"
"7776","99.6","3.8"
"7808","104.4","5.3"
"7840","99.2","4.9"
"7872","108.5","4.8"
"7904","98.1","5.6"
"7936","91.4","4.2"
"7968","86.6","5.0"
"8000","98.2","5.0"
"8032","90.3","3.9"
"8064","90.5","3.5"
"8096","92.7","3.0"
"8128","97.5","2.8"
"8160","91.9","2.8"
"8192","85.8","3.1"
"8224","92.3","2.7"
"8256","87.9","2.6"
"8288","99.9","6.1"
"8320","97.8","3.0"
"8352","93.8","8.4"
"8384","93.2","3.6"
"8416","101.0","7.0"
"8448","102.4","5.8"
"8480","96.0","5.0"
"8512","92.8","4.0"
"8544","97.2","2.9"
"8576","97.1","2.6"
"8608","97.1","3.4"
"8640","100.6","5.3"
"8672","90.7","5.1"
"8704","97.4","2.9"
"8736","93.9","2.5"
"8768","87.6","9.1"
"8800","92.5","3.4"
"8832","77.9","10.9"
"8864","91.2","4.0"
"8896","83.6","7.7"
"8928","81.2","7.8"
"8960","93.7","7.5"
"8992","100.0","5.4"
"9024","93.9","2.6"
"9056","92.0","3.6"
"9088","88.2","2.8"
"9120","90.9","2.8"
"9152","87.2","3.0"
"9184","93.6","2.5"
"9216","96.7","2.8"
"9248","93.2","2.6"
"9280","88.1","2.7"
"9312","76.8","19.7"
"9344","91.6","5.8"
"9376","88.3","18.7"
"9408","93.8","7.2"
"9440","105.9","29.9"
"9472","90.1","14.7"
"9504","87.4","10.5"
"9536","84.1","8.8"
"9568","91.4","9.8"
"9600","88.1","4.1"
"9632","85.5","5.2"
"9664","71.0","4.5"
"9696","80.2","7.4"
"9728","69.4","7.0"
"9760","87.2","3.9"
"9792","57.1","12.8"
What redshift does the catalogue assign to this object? 0.146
